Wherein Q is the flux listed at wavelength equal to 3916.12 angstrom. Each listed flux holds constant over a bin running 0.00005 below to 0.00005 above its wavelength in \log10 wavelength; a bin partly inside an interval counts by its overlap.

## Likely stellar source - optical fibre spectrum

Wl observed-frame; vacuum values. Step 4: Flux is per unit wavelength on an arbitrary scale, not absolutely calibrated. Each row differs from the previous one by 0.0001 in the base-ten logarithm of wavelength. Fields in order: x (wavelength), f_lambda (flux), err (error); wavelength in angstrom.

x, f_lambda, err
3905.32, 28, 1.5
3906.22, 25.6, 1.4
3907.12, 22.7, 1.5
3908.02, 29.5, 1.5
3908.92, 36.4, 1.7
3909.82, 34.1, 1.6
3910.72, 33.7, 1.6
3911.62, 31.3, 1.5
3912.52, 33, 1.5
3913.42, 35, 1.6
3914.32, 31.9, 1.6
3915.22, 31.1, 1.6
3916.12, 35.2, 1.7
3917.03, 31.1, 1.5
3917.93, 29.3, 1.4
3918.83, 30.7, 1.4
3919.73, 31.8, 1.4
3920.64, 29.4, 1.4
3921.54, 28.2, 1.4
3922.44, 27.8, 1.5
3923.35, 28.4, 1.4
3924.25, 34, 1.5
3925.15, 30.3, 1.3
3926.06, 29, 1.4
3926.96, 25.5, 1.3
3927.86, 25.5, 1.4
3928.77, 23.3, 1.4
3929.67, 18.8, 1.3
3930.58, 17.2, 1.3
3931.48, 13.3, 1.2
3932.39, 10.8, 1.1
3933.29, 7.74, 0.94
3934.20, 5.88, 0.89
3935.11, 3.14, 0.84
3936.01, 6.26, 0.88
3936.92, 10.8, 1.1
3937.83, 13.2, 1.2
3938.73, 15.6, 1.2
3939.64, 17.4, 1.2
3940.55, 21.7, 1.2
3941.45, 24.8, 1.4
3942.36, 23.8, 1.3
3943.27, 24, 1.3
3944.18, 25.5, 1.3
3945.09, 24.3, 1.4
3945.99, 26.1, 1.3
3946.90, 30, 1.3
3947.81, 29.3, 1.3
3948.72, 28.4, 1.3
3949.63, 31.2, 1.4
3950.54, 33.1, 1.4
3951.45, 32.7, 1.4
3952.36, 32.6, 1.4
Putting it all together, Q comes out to 35.2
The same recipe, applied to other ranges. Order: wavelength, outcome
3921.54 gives 28.2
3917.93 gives 29.3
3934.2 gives 5.88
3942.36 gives 23.8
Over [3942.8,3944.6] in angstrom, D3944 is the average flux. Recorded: 24.7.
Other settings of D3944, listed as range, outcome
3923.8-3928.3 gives 28.9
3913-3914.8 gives 33.4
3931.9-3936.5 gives 6.83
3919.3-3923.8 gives 29.1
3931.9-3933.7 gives 9.38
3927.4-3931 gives 21.2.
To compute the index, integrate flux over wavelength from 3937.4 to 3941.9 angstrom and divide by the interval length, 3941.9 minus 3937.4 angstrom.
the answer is 18.6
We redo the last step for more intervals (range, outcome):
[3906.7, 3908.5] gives 26.3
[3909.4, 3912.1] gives 33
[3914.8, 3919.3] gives 31.5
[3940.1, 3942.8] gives 23.5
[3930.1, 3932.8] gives 13.8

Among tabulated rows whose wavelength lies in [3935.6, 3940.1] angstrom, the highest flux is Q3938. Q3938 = 17.4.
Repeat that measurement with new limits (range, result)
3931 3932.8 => 13.3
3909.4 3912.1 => 34.1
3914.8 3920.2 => 35.2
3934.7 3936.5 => 6.26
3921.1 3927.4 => 34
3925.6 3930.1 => 29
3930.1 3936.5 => 17.2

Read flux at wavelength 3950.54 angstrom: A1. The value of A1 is 33.1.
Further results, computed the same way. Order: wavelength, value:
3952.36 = 32.6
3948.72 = 28.4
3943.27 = 24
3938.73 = 15.6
